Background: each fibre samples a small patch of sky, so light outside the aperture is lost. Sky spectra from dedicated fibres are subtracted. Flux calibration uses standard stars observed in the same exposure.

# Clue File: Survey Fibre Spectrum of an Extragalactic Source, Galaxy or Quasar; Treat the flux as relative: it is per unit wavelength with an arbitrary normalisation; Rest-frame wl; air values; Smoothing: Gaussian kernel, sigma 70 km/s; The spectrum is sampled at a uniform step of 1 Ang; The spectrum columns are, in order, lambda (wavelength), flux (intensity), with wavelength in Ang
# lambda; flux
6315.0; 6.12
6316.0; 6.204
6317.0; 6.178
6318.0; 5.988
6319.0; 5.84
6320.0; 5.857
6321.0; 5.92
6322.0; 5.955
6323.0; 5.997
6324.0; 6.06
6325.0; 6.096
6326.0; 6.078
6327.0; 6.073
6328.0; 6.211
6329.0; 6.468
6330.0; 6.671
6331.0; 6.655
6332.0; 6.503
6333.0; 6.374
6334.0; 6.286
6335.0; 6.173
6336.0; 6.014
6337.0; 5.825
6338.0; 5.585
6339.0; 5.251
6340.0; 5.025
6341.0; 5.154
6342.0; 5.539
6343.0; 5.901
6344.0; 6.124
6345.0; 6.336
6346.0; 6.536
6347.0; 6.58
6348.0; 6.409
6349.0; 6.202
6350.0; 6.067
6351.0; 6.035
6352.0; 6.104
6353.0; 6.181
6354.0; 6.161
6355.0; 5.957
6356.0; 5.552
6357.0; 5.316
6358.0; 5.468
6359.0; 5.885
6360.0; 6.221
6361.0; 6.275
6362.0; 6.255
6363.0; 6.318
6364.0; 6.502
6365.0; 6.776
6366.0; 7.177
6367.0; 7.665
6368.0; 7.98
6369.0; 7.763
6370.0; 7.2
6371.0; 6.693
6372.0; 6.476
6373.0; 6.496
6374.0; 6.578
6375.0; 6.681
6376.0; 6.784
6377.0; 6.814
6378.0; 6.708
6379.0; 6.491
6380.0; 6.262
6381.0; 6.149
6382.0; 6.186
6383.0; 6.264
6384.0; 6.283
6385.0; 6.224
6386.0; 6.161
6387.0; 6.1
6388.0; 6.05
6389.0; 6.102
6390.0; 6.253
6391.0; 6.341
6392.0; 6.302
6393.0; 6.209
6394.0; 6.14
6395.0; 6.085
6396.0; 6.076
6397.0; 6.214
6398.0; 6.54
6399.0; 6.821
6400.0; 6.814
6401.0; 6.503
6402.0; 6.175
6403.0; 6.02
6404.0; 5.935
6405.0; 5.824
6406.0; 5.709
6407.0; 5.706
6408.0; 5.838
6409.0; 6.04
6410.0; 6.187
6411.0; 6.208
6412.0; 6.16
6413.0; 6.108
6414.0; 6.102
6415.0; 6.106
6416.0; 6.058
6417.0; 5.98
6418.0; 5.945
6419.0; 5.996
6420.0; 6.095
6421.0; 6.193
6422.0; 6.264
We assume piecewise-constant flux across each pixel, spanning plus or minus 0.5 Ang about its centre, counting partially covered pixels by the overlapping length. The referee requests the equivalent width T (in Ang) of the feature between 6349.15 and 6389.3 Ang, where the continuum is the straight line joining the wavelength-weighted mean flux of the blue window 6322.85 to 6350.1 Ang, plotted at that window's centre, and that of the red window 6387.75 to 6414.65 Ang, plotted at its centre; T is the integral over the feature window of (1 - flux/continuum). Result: -1.9 Ang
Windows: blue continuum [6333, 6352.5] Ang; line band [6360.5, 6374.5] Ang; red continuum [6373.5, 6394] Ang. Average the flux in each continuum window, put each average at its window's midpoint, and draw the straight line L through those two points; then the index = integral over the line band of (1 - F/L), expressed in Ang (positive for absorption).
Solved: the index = -1.5 Ang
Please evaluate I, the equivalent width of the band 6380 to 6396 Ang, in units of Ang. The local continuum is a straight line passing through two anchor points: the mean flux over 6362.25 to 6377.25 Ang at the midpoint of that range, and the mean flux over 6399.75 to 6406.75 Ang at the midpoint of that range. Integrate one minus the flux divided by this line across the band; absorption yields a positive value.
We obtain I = 0.7 Ang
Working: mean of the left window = 6.92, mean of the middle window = 6.19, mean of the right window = 6.1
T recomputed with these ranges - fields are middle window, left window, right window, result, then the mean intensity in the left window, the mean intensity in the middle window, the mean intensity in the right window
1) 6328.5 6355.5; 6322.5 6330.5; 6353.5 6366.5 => 0.4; 6.21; 6.08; 6.14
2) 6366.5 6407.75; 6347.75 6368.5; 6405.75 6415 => -1.9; 6.31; 6.43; 6.02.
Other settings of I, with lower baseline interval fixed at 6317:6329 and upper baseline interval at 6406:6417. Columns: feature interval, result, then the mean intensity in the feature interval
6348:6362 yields 0.1 Ang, 5.98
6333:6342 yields 0.5 Ang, 5.7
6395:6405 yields -0.5 Ang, 6.31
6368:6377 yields -1.3 Ang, 6.9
